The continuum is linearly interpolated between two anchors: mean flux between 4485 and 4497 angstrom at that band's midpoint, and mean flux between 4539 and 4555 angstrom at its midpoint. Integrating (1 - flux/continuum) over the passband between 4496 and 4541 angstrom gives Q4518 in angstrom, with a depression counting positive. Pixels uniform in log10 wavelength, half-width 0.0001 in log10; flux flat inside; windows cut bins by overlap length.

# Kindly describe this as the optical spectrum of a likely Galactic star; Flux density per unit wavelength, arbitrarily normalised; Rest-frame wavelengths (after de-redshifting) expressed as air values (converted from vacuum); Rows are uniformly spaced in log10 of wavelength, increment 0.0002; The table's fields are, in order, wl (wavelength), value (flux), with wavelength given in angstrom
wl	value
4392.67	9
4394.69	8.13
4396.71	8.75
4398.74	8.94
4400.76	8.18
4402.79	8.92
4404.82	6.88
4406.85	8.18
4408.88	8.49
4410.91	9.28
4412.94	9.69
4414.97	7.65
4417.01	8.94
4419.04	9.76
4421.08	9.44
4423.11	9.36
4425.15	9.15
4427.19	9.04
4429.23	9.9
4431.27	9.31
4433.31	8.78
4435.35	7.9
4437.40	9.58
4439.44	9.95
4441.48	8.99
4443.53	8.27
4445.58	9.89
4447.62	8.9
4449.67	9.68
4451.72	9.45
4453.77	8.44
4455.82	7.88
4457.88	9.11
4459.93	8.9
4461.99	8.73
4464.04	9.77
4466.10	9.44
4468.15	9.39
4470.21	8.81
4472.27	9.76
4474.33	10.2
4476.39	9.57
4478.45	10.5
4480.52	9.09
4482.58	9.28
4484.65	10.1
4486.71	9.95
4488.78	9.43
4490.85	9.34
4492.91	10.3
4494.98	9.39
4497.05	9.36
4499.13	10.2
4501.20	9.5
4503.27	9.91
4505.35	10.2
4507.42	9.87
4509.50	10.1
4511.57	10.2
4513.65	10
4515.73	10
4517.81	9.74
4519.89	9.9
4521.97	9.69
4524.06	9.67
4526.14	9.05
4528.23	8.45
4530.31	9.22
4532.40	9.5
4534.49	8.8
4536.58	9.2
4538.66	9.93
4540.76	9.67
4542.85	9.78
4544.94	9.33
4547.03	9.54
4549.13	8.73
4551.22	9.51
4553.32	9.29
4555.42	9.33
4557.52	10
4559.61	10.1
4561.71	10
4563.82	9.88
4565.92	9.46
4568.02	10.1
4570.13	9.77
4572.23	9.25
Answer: -0.4 angstrom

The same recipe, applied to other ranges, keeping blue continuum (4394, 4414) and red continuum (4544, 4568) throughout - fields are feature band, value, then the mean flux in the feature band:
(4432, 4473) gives -0.9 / 9.08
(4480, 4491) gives -0.6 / 9.57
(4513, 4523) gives -0.6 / 9.86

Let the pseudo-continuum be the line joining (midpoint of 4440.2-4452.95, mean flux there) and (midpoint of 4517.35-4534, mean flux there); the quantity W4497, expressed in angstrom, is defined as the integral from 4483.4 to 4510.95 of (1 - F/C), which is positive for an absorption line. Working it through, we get -1.5 angstrom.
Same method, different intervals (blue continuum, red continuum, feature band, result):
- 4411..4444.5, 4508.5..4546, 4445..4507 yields -1.0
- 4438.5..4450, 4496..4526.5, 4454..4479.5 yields 0.4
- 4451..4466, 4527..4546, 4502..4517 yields -1.4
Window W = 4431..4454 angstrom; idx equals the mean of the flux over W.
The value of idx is 9.11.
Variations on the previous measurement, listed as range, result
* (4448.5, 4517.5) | 9.57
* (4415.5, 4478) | 9.21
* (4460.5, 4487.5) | 9.57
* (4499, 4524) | 9.92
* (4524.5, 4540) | 9.19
